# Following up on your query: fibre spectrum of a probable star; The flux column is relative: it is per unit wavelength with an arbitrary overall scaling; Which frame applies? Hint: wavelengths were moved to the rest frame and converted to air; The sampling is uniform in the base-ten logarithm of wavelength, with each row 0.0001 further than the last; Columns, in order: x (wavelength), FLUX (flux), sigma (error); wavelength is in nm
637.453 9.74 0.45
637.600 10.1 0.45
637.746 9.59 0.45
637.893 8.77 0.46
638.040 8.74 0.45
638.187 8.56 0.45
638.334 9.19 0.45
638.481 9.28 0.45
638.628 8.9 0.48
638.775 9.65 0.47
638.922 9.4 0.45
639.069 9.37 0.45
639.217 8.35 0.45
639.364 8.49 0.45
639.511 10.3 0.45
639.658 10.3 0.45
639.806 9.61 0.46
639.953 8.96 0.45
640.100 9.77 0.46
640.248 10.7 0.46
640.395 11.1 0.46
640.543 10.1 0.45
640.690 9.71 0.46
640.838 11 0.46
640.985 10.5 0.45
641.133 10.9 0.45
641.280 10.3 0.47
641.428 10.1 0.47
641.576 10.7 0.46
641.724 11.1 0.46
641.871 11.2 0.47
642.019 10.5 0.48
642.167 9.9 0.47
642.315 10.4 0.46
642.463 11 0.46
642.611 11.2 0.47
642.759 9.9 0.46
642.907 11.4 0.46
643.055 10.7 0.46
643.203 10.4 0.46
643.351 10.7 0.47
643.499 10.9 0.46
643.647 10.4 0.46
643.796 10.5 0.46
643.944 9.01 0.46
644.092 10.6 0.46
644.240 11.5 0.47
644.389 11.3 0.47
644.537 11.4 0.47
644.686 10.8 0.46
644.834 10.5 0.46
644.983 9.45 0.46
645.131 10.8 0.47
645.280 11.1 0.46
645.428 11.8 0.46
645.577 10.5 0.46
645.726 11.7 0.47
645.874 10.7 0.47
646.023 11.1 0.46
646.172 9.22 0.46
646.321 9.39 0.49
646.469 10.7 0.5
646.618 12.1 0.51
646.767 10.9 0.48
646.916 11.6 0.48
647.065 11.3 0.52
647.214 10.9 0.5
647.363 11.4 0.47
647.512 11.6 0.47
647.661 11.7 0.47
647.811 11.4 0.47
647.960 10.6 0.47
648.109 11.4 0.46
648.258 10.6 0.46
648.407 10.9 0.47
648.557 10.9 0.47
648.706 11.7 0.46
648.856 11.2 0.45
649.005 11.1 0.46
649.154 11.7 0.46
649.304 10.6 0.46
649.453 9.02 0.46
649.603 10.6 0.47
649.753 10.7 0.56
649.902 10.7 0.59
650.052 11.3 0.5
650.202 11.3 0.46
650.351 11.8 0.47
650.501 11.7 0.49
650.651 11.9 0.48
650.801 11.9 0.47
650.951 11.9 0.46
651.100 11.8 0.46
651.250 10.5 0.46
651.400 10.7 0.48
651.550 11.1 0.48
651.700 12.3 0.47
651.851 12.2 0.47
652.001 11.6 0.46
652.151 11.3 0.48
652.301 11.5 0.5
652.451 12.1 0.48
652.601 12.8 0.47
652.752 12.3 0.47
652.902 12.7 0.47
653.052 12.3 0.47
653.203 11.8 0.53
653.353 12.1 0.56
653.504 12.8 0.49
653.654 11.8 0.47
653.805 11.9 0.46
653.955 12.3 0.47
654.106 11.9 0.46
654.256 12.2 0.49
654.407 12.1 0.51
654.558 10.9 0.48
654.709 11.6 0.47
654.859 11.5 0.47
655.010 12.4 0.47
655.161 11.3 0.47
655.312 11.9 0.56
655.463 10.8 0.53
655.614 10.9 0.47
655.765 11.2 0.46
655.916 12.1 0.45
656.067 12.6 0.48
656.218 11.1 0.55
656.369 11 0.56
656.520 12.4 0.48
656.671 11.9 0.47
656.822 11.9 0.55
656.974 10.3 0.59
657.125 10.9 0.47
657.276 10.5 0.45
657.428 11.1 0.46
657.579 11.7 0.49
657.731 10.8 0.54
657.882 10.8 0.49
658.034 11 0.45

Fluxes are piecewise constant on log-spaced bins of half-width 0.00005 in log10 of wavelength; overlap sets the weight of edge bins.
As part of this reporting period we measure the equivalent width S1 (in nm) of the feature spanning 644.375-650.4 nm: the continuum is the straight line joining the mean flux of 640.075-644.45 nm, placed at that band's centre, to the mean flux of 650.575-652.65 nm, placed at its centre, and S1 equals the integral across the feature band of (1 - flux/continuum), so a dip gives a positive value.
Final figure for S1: 0.12 nm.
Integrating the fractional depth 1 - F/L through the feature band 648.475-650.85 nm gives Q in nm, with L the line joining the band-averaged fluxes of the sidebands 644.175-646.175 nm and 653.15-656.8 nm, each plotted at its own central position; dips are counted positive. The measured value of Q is 0.04 nm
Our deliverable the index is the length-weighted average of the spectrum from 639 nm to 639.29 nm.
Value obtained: 8.83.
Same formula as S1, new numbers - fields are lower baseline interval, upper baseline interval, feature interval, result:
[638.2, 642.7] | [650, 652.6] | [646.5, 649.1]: -0.03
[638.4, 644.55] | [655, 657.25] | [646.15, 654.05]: -0.31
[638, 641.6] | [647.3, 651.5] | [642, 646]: -0.13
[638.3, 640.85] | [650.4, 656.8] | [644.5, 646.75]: -0.04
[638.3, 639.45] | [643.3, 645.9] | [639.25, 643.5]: -0.24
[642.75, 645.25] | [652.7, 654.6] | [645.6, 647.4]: 0.02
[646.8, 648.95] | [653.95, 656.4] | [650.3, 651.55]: -0.01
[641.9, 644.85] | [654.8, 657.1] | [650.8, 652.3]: -0.04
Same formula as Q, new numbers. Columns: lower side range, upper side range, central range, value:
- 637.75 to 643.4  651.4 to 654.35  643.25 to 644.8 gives -0.02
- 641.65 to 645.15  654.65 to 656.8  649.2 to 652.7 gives -0.04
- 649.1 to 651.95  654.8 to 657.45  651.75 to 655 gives -0.19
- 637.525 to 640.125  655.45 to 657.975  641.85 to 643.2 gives -0.13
